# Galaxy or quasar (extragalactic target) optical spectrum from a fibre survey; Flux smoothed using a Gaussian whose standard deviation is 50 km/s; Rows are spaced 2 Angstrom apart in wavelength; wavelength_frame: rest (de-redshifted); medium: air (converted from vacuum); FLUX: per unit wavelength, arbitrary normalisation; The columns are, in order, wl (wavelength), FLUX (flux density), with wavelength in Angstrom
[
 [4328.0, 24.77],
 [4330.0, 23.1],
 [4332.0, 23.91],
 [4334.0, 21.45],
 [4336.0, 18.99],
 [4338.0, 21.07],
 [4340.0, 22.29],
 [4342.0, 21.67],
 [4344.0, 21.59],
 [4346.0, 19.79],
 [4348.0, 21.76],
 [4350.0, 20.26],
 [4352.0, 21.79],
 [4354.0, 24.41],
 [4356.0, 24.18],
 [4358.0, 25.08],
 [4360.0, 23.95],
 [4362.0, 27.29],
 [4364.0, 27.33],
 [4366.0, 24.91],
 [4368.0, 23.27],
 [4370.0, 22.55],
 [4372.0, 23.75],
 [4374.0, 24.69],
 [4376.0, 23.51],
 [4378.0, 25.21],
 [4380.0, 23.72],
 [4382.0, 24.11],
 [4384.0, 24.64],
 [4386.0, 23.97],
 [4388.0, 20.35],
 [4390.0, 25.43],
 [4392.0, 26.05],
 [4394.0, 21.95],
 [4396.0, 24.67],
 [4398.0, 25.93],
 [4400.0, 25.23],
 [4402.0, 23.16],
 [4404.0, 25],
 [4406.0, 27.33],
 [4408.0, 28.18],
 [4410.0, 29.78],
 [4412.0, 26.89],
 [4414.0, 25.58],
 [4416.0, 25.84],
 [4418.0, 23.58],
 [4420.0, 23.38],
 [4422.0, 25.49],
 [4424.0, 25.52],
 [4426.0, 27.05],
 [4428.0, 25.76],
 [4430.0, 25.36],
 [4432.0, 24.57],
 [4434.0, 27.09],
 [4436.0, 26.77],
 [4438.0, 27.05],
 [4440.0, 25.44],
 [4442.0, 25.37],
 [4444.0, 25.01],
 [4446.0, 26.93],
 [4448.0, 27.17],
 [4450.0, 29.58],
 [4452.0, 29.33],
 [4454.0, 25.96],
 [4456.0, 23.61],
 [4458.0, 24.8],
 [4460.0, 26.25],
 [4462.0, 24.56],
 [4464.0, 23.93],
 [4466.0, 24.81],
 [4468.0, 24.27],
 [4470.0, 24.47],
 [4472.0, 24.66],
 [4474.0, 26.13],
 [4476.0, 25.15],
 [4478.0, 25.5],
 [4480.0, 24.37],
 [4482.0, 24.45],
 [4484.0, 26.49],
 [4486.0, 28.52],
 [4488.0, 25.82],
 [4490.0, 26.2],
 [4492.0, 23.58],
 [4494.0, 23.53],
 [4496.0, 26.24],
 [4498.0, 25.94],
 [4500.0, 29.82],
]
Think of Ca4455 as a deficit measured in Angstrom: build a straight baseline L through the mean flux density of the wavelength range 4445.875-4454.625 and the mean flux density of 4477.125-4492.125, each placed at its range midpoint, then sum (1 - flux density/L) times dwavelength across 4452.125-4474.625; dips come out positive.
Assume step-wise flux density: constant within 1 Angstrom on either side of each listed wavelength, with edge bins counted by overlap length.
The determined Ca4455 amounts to 1.7 Angstrom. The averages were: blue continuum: 28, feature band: 25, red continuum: 25.7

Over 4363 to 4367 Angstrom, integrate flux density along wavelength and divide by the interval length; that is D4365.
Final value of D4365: 26.1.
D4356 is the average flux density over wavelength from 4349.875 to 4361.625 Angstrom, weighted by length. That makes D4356 23.7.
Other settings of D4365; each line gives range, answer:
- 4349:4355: 22.2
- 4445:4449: 27.1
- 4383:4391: 23.6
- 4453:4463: 25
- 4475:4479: 25.3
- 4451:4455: 27.6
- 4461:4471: 24.4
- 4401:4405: 24.1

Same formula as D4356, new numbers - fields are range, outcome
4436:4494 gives 25.7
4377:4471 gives 25.4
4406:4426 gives 26.1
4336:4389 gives 23.3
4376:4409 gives 24.6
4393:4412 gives 25.8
